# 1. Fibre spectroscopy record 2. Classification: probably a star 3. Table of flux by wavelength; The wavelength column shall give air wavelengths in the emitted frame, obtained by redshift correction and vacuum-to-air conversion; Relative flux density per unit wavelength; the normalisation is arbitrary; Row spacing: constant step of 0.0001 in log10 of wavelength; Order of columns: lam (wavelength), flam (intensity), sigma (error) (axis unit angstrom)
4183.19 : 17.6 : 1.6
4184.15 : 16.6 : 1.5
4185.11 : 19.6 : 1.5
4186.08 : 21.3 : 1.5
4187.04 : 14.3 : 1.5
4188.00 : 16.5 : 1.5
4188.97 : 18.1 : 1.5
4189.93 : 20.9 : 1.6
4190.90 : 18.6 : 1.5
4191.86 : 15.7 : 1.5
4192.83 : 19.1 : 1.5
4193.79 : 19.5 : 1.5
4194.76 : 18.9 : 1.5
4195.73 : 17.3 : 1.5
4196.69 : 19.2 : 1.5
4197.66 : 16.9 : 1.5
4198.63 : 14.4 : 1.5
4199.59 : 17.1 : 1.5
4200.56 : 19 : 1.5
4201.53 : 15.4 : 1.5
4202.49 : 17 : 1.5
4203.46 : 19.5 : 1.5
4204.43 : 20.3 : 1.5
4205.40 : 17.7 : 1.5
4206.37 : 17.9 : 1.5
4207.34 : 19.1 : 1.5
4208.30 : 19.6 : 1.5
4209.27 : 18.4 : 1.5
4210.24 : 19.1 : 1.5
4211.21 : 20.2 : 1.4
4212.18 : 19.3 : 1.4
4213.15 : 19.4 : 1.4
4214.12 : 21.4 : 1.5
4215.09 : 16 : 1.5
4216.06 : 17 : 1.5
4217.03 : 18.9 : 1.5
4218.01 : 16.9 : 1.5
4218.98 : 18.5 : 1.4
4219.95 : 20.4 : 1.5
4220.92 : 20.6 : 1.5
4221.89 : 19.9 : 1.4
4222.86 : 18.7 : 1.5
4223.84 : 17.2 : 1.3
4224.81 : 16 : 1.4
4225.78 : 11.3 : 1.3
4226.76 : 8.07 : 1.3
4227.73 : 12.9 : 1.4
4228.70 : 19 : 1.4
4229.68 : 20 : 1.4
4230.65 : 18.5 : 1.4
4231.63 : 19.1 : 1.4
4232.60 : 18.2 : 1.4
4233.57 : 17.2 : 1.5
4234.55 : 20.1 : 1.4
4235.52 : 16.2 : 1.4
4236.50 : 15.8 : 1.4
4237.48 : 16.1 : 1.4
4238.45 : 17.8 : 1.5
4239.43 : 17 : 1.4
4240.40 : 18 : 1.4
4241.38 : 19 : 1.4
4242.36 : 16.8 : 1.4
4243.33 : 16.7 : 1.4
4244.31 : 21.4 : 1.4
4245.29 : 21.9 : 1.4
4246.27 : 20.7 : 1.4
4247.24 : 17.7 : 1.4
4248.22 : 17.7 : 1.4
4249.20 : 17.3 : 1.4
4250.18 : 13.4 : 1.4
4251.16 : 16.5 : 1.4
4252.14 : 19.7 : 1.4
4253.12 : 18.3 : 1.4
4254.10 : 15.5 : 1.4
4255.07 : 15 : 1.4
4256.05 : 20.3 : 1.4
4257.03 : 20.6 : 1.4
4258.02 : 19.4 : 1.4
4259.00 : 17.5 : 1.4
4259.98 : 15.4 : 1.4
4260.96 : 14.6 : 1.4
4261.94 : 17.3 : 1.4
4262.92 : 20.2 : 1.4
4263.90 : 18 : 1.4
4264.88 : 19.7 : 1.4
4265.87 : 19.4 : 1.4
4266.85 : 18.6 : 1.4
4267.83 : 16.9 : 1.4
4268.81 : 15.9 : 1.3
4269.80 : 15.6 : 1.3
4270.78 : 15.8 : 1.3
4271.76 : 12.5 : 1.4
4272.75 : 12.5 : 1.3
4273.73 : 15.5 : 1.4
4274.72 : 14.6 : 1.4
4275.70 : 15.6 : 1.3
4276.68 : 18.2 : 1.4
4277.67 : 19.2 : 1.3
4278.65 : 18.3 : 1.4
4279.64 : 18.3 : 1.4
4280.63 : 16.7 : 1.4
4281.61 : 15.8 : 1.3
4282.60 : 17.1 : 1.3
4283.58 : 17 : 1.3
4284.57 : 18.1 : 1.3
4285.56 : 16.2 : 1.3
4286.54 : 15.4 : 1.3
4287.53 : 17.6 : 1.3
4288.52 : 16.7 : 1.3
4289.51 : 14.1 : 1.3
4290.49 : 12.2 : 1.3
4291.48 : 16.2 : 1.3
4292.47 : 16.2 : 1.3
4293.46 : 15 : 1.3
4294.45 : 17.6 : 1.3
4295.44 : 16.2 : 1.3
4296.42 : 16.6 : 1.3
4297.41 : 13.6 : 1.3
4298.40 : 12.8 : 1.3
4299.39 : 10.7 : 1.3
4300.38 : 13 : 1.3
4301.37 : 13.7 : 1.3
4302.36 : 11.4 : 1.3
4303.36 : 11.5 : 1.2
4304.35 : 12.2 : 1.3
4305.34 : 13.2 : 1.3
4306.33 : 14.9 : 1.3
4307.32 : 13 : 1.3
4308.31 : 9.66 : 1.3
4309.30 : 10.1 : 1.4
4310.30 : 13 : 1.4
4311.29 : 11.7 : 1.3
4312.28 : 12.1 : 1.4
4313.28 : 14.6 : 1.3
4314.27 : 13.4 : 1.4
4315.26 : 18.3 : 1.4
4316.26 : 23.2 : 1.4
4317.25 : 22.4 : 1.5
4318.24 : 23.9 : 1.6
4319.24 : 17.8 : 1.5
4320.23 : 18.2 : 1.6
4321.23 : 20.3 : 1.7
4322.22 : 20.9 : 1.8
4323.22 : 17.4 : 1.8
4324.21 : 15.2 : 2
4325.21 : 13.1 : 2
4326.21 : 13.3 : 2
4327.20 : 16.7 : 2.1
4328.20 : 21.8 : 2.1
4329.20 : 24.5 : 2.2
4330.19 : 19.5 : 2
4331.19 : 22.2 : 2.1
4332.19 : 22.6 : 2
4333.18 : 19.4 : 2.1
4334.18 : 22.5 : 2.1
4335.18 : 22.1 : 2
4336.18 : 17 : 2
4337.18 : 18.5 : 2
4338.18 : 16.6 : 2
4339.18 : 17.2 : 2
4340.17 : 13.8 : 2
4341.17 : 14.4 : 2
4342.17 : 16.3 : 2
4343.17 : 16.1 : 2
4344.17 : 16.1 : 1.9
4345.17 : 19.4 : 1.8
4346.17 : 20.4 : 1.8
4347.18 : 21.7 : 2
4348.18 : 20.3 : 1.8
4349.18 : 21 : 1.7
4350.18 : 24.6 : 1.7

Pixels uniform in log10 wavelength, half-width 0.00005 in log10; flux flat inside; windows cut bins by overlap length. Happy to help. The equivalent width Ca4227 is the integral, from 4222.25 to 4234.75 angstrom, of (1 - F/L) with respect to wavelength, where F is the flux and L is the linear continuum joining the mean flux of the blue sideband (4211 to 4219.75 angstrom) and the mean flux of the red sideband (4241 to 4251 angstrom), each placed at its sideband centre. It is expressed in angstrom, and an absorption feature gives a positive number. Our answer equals 1.2 angstrom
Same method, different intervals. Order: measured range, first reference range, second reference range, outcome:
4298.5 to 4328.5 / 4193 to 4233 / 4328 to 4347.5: 5.6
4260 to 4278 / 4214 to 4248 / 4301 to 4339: 0.8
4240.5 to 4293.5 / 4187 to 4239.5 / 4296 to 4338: 0.1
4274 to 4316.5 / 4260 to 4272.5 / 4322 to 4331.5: 6.3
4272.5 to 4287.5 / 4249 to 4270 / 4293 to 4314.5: -1.1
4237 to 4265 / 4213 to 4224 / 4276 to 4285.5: 0.3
